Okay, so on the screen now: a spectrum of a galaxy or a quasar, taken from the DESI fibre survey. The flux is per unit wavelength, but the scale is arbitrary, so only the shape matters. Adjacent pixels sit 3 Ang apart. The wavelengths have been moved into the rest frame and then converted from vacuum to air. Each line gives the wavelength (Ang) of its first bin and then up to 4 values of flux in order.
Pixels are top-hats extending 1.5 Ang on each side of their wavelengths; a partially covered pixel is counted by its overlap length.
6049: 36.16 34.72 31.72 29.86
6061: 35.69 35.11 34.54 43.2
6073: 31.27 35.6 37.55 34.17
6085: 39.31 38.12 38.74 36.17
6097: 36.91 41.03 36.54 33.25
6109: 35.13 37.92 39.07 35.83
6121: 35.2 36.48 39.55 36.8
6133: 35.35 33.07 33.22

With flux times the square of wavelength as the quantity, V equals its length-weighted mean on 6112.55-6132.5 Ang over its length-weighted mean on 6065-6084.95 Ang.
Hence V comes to 1.04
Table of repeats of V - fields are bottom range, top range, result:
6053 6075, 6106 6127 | 1.08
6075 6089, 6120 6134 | 1.01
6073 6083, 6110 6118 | 1.09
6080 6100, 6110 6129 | 1.00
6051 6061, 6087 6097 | 1.17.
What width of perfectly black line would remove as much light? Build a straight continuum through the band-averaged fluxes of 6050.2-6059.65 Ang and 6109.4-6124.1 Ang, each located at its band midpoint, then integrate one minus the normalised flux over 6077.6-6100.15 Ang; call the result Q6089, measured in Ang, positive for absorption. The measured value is -1.8 Ang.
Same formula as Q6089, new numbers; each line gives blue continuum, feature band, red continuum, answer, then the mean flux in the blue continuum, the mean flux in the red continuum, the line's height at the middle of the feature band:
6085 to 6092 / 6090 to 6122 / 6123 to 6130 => 1.15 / 38.6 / 37.9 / 38.3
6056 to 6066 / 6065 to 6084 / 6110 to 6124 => -1.00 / 33.5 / 36.9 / 34.3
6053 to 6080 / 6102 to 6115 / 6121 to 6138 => -0.14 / 34.9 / 36.1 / 35.7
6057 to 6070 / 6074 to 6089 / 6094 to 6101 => 0.00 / 35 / 38.2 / 36.7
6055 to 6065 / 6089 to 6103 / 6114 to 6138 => -1.26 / 33.2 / 36.3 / 34.9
